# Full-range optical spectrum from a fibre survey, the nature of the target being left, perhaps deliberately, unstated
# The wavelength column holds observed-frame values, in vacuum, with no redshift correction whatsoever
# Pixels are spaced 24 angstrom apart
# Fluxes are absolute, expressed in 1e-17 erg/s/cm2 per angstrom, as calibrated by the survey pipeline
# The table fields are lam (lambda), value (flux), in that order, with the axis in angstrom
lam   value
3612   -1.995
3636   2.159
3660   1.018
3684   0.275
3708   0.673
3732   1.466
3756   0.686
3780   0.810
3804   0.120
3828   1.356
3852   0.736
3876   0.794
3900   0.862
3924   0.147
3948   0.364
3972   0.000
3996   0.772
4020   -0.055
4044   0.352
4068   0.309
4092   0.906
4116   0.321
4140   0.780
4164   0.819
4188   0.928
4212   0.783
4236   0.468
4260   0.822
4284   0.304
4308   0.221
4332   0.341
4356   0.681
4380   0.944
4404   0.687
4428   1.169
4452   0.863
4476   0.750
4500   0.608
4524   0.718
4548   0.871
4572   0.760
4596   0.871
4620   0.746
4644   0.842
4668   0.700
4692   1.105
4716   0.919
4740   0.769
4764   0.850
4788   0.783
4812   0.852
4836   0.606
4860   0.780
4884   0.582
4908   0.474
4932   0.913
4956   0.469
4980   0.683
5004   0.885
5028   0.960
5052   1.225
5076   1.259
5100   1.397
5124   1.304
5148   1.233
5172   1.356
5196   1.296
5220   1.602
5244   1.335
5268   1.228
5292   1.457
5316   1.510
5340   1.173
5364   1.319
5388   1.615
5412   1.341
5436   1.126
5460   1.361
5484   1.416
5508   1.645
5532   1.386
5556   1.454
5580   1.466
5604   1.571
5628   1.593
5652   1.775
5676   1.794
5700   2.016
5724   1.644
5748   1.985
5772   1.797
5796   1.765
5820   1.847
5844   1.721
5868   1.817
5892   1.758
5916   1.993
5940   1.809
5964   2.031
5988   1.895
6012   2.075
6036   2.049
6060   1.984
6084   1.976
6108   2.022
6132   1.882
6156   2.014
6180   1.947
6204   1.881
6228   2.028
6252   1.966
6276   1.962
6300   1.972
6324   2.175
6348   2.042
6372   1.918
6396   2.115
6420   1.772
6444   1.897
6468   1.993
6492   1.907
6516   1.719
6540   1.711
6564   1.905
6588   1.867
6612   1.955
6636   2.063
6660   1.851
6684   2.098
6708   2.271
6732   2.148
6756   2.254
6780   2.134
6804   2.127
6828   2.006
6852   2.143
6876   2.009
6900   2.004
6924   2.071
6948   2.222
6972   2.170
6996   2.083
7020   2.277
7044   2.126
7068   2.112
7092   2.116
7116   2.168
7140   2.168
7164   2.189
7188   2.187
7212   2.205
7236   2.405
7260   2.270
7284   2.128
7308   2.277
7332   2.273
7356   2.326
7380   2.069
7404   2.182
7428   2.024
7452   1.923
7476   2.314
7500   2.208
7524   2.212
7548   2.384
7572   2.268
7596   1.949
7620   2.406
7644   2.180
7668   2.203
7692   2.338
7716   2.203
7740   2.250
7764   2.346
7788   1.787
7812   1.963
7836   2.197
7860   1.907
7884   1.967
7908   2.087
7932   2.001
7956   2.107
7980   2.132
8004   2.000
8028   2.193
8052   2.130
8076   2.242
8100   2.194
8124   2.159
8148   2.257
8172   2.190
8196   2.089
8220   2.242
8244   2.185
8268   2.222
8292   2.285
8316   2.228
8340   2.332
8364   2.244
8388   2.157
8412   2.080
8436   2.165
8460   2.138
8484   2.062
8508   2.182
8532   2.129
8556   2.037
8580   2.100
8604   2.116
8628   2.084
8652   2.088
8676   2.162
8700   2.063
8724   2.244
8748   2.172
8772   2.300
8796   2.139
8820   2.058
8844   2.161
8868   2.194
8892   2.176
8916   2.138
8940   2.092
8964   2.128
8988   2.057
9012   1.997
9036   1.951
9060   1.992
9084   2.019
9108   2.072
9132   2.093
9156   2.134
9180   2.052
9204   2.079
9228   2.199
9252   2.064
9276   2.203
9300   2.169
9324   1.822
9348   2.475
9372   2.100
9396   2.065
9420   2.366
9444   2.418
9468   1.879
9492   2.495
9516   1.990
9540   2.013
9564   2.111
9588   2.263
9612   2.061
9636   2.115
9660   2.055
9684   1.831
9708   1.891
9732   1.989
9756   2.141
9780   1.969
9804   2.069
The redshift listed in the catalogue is 0.263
